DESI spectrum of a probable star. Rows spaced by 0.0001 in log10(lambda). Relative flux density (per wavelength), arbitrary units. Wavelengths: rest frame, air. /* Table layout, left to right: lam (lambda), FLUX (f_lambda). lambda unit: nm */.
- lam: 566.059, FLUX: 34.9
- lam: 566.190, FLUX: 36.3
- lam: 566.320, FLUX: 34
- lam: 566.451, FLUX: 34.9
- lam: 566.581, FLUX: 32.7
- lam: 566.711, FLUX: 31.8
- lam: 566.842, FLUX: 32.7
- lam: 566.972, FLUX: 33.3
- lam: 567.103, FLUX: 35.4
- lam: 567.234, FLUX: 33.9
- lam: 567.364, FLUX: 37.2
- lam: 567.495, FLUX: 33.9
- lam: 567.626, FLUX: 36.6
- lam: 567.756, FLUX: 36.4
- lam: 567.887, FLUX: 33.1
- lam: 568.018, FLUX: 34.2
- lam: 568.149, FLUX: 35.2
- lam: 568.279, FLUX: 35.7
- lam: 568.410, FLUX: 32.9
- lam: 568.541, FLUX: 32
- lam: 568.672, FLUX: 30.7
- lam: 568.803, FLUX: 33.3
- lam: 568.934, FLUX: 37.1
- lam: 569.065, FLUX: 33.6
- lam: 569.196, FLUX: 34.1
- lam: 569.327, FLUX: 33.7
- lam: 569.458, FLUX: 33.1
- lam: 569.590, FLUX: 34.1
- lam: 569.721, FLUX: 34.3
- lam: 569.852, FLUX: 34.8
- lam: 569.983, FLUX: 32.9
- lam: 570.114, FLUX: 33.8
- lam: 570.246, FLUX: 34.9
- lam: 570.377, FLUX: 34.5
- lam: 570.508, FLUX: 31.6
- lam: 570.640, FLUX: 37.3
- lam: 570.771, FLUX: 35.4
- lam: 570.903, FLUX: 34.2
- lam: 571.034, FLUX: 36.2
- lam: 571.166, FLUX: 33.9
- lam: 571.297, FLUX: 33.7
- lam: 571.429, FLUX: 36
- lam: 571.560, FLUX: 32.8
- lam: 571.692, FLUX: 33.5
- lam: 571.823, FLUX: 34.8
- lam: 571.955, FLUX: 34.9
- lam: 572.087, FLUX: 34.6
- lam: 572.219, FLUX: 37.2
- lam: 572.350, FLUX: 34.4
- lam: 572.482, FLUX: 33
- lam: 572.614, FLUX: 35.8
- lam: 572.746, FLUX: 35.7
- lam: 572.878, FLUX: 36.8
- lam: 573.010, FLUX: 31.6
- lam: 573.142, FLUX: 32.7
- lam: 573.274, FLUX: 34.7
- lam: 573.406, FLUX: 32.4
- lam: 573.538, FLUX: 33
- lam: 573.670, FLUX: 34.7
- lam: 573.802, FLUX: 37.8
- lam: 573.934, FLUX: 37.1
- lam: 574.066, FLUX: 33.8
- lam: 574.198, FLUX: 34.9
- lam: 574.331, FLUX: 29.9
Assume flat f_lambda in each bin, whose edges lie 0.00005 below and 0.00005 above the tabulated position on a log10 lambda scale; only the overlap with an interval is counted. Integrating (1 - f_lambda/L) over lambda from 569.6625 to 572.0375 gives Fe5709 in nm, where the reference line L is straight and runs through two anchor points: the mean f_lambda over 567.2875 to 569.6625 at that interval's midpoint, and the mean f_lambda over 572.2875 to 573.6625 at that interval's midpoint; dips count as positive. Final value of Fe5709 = -0.02 nm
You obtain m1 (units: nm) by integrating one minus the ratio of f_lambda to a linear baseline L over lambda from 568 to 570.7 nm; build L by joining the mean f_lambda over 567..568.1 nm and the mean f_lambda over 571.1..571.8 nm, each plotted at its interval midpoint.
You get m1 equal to 0.05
